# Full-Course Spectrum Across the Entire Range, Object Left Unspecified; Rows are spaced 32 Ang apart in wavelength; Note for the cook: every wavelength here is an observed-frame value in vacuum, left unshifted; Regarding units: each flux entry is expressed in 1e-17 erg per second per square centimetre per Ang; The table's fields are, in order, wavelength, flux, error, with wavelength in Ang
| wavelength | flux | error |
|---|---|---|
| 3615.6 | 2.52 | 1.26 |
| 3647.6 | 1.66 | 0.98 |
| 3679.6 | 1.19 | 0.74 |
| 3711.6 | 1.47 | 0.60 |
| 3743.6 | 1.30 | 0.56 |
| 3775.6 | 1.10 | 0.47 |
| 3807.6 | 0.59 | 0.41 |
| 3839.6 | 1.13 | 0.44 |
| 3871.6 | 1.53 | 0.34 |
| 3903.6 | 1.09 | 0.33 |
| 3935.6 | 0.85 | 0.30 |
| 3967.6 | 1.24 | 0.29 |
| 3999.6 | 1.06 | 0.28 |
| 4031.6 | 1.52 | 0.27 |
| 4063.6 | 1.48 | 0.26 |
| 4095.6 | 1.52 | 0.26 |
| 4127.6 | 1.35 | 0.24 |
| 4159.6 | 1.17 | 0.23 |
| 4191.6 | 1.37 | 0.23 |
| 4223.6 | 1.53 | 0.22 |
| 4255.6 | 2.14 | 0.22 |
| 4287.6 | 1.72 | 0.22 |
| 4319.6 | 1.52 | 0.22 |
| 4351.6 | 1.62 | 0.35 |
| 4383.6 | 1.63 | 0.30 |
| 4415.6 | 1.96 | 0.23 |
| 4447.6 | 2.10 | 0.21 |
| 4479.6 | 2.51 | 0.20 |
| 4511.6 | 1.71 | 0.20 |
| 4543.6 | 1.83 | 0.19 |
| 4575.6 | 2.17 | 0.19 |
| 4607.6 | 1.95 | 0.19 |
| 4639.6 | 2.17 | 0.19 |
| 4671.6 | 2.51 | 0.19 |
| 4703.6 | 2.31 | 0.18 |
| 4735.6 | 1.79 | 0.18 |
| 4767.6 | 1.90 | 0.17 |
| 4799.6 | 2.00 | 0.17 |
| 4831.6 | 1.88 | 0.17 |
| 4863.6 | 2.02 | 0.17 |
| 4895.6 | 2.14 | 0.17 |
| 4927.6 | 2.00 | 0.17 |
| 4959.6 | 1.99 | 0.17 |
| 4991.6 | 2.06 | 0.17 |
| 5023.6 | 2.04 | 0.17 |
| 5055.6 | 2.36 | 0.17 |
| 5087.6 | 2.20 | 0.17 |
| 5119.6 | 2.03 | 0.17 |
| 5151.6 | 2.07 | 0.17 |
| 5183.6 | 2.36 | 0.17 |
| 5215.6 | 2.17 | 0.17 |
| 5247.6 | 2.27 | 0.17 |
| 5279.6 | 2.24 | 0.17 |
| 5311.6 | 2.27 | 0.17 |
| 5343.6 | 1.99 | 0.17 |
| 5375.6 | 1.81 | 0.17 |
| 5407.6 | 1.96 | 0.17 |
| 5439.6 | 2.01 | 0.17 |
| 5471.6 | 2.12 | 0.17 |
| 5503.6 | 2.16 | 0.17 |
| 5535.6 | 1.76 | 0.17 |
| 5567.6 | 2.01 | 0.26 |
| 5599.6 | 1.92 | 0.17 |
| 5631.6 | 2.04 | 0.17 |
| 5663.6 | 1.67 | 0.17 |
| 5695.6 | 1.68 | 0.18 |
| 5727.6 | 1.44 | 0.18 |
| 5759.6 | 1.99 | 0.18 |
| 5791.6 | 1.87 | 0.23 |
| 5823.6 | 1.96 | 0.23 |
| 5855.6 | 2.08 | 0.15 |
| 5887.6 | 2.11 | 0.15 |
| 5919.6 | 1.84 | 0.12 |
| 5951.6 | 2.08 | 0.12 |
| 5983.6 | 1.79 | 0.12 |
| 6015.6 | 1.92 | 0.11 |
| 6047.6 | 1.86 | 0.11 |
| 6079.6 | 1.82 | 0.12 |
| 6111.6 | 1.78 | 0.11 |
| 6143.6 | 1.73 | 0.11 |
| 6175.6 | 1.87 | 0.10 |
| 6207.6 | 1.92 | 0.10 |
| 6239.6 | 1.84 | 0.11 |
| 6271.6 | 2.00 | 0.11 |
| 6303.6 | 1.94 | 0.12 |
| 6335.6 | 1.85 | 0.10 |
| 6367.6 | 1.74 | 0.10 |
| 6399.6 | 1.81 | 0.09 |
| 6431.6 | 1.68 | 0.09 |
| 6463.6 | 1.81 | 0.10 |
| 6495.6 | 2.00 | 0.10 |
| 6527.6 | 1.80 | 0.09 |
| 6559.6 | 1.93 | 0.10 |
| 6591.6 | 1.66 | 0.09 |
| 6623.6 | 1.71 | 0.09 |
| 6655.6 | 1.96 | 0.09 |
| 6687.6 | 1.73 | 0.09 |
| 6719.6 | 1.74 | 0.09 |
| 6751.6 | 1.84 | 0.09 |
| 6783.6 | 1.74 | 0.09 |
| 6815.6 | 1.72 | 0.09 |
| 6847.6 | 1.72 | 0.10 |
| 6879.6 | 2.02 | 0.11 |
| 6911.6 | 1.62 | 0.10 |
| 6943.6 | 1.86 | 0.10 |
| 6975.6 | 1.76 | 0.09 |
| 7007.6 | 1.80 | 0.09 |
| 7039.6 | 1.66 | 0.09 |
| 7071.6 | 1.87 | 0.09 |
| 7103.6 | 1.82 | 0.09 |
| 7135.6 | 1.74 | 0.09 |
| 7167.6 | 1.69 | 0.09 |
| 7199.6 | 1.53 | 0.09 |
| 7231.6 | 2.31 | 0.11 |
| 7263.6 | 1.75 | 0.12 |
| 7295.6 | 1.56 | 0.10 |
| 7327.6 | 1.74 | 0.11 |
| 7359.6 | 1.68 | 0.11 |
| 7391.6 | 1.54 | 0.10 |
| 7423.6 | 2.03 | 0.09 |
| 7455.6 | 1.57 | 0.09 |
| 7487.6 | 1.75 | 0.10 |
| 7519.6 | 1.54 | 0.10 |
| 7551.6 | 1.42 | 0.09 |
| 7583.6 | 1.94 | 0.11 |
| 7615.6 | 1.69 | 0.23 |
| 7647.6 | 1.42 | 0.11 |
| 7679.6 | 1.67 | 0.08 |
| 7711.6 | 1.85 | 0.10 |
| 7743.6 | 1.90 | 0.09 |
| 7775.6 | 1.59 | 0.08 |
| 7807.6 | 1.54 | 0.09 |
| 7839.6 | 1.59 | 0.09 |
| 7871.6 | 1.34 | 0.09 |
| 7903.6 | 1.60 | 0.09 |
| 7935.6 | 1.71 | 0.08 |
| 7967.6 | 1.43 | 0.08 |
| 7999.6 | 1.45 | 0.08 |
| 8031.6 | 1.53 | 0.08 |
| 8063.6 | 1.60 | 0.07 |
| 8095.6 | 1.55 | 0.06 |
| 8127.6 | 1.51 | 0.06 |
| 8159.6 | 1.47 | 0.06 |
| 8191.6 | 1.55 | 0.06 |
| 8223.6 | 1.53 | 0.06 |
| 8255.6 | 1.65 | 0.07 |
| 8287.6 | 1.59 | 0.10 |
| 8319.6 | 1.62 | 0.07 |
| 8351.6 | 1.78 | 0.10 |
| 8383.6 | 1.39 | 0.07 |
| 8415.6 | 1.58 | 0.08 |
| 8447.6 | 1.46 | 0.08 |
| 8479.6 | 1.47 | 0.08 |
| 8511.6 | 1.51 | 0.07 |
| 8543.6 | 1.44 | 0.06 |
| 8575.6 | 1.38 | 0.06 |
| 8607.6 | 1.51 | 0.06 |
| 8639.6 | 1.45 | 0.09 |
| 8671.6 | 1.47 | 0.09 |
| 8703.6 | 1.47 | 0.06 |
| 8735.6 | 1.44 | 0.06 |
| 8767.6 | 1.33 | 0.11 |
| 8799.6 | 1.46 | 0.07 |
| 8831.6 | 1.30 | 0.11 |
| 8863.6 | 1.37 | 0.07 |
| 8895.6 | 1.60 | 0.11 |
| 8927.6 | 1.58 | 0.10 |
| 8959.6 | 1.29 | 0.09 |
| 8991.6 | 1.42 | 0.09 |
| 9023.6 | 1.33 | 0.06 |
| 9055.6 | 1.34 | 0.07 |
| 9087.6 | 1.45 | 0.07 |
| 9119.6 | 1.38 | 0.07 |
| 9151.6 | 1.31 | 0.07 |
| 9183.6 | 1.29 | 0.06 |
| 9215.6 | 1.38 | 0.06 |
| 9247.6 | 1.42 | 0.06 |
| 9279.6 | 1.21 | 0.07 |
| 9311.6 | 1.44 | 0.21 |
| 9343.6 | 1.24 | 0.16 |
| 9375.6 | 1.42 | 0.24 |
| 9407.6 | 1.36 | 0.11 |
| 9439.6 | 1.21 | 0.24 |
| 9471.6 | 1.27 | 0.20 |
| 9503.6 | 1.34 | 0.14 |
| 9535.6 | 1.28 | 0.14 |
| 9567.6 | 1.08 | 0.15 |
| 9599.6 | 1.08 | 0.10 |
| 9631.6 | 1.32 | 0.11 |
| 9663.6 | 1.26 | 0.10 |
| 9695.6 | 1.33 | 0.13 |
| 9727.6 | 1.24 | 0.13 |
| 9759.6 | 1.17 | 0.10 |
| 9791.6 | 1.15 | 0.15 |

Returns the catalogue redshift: 0.10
